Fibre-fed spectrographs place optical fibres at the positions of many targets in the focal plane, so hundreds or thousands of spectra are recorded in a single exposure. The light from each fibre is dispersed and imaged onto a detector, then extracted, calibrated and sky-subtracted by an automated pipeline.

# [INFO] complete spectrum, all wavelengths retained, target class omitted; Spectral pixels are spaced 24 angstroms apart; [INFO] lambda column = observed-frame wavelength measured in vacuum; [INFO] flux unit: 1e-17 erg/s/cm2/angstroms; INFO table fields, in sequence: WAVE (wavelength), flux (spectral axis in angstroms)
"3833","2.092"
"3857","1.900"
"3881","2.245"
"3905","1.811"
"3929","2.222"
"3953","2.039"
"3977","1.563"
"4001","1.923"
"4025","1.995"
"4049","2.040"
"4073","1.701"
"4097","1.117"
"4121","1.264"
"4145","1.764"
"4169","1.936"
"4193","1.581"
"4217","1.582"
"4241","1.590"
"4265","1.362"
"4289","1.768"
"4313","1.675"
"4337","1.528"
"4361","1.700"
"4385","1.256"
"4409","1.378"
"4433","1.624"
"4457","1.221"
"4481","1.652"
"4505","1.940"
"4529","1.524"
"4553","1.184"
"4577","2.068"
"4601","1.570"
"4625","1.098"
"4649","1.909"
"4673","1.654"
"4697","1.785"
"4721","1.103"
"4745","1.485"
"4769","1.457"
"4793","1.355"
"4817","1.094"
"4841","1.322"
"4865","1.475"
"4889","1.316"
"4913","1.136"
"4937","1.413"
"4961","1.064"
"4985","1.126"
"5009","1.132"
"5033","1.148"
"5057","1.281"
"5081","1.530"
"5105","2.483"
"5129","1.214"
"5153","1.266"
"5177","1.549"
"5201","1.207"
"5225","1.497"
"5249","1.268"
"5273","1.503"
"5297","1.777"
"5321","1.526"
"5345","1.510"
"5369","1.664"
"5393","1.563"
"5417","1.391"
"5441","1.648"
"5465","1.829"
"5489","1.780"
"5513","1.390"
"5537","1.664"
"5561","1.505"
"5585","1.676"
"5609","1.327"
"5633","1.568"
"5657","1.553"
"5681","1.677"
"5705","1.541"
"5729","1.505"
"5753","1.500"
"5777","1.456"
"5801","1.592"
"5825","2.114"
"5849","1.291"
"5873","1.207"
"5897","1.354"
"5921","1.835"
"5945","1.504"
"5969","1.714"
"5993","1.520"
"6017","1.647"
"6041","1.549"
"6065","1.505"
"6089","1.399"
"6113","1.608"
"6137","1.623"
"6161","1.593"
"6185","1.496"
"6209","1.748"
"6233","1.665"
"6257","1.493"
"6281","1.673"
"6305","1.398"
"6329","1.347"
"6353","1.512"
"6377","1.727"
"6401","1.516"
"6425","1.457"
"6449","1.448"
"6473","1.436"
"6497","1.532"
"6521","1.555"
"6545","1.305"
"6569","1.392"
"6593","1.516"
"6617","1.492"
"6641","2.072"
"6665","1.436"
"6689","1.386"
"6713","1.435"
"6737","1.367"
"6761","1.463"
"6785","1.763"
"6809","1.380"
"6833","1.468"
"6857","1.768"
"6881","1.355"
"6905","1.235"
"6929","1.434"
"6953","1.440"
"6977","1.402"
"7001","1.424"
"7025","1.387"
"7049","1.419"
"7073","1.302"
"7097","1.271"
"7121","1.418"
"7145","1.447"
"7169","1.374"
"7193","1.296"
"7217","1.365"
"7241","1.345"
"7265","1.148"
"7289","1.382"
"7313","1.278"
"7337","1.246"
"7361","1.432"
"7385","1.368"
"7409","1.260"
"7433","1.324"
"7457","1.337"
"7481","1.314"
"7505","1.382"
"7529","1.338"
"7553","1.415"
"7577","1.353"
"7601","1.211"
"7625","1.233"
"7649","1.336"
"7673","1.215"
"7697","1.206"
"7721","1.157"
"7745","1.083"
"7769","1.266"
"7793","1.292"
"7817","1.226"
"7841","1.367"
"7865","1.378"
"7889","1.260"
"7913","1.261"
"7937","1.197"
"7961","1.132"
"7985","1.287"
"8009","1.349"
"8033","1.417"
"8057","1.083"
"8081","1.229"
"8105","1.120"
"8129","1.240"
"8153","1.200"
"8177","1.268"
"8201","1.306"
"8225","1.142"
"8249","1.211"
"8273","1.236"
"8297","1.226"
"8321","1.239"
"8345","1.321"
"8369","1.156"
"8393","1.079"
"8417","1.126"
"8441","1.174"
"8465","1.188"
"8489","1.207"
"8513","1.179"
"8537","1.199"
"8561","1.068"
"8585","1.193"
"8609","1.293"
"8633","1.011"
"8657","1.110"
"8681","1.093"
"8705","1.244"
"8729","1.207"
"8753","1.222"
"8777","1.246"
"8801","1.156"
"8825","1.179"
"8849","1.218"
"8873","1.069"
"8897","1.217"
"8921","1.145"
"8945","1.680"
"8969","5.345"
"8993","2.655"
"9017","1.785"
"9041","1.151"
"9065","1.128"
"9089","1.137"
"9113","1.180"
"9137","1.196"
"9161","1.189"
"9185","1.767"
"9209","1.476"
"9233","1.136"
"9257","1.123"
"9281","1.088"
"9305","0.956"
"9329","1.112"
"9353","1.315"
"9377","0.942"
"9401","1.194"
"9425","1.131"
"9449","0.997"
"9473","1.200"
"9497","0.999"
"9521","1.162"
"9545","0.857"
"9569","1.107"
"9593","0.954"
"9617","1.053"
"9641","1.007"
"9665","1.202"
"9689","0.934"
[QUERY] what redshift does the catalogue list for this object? 0.367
